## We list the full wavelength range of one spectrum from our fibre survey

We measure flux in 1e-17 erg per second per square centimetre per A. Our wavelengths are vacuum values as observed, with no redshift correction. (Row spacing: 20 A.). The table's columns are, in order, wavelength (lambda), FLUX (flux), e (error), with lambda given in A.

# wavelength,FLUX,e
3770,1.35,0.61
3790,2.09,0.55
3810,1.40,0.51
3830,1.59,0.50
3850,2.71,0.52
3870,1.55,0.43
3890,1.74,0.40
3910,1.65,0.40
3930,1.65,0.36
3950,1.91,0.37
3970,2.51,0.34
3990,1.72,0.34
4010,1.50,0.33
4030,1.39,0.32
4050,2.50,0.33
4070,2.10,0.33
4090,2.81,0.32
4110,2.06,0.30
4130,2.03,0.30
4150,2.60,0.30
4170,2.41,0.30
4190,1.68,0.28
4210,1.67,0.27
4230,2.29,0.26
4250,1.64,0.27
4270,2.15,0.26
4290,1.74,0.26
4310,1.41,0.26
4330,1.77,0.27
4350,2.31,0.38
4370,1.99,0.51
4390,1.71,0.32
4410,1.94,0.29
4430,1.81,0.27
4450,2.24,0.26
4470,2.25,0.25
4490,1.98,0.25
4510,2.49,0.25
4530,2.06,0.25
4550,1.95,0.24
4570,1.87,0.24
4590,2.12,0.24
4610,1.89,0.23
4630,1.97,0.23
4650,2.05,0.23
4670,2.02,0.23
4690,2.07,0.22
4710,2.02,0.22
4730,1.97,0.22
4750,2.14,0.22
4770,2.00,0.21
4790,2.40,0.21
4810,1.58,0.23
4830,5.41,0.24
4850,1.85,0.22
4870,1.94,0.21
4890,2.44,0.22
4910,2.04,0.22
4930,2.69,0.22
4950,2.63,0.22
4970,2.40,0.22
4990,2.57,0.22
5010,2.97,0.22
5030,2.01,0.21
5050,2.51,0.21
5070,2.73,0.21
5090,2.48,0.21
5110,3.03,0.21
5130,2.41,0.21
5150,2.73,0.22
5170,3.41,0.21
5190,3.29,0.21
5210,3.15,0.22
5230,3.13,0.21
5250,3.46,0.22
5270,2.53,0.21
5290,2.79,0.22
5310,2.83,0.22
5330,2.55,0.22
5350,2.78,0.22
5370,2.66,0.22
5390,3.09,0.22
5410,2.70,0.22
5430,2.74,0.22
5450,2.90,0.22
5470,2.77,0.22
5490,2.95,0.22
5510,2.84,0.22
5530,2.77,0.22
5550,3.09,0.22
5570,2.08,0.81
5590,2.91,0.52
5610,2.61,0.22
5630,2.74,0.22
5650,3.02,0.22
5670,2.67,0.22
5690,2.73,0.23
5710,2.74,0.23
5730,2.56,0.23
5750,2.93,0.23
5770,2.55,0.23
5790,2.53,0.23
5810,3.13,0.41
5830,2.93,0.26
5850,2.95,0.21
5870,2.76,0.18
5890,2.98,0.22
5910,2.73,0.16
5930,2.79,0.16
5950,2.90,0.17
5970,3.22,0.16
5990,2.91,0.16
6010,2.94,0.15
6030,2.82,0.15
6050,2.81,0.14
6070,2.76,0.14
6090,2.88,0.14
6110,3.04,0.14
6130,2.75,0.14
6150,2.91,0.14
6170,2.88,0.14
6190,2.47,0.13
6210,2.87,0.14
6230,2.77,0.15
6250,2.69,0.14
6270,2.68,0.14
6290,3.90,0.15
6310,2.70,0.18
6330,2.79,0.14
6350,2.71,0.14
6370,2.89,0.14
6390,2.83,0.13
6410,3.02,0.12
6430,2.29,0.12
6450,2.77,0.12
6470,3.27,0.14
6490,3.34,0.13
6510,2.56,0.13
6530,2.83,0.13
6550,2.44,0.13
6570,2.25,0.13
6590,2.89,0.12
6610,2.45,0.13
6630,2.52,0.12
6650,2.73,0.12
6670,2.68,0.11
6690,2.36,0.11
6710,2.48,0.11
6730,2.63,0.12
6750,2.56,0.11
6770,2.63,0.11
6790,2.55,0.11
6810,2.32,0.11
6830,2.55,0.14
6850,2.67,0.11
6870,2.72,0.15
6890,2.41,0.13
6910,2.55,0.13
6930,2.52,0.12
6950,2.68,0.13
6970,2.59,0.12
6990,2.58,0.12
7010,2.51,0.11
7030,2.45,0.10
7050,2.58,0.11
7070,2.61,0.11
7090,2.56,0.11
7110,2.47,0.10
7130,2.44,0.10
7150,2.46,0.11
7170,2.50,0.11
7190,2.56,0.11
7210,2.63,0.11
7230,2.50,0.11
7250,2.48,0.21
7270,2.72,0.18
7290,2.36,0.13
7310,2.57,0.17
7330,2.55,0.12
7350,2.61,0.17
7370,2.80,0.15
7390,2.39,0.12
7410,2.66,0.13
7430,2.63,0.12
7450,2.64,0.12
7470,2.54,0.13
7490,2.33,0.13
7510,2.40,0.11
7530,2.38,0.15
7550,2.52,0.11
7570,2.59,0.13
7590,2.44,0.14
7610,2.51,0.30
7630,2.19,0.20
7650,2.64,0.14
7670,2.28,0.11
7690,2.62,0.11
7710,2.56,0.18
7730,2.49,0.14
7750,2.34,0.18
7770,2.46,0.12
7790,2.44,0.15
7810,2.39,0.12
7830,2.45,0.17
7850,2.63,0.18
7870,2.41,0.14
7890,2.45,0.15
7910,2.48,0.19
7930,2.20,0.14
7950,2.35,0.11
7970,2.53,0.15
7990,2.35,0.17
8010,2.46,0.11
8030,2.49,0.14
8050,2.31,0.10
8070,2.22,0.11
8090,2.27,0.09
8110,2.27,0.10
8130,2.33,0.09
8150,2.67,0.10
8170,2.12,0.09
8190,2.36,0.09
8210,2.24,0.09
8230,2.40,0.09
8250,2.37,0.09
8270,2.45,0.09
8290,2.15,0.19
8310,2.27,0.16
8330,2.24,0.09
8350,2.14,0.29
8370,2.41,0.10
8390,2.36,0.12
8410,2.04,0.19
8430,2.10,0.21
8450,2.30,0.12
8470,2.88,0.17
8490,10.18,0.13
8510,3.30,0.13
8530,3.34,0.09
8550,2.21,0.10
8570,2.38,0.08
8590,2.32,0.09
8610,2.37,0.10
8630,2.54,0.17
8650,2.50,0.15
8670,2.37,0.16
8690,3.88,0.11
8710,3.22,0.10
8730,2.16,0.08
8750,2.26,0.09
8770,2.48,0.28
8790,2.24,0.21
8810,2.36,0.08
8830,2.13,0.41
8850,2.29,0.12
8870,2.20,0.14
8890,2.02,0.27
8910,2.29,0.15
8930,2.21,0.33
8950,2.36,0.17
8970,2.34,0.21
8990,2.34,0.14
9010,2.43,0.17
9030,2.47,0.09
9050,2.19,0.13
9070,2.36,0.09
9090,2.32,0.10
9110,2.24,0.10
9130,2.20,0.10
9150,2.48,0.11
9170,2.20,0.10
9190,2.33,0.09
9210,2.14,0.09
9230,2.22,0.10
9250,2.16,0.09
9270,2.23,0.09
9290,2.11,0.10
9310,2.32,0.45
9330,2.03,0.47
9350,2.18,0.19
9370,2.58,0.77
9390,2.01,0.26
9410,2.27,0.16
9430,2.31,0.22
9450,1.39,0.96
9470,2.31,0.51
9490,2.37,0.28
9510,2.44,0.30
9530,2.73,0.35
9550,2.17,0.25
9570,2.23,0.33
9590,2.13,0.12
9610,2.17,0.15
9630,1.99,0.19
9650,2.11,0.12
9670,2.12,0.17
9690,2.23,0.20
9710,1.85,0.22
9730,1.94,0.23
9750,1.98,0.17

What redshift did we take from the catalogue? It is 0.29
